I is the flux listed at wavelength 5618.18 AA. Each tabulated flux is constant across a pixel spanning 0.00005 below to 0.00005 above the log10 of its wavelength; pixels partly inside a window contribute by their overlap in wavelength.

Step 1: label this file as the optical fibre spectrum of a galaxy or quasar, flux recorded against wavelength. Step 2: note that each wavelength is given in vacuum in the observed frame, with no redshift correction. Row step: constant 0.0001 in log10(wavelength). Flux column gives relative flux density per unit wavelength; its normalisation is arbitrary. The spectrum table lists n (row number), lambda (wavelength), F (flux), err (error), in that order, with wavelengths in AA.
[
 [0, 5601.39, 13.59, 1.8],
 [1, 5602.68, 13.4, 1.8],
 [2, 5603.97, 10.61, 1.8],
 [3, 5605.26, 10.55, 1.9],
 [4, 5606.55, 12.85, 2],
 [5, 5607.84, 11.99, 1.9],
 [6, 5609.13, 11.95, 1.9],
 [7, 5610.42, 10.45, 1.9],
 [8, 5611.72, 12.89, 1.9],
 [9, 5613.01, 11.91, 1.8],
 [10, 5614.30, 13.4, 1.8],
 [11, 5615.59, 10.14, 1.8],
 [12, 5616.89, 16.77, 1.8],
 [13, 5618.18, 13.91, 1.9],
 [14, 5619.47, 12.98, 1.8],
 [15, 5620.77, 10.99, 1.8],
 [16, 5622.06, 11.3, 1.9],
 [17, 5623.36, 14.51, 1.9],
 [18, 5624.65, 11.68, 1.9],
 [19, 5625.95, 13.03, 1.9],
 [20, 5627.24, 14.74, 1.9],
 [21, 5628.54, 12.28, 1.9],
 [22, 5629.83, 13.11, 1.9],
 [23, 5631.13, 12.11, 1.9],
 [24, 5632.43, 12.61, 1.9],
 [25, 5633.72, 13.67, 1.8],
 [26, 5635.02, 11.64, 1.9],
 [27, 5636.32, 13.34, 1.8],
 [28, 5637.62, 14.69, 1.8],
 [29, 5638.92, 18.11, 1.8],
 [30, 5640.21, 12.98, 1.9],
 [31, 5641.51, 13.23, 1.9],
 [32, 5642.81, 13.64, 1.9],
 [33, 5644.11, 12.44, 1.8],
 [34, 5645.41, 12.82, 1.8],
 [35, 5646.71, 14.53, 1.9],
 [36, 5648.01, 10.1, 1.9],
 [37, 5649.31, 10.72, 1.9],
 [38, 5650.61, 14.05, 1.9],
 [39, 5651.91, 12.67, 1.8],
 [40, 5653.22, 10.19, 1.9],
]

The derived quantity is 13.91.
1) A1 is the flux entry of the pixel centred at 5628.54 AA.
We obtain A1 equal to 12.28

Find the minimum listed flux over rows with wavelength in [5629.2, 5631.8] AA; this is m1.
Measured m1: 12.11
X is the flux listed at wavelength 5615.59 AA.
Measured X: 10.14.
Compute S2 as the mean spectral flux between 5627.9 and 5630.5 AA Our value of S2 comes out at 12.7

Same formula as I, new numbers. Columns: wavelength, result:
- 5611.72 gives 12.89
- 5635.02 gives 11.64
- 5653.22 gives 10.19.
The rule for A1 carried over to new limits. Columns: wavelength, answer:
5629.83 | 13.11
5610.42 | 10.45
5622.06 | 11.3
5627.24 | 14.74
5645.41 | 12.82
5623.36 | 14.51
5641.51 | 13.23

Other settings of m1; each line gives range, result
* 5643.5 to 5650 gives 10.1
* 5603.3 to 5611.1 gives 10.45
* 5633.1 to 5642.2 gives 11.64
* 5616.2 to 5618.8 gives 13.91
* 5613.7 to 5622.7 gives 10.14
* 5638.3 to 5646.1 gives 12.44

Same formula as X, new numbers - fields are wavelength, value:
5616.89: 16.77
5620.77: 10.99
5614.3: 13.4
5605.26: 10.55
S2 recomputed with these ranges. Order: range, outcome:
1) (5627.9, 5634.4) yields 12.8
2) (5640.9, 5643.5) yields 13.4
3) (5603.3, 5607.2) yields 11.4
